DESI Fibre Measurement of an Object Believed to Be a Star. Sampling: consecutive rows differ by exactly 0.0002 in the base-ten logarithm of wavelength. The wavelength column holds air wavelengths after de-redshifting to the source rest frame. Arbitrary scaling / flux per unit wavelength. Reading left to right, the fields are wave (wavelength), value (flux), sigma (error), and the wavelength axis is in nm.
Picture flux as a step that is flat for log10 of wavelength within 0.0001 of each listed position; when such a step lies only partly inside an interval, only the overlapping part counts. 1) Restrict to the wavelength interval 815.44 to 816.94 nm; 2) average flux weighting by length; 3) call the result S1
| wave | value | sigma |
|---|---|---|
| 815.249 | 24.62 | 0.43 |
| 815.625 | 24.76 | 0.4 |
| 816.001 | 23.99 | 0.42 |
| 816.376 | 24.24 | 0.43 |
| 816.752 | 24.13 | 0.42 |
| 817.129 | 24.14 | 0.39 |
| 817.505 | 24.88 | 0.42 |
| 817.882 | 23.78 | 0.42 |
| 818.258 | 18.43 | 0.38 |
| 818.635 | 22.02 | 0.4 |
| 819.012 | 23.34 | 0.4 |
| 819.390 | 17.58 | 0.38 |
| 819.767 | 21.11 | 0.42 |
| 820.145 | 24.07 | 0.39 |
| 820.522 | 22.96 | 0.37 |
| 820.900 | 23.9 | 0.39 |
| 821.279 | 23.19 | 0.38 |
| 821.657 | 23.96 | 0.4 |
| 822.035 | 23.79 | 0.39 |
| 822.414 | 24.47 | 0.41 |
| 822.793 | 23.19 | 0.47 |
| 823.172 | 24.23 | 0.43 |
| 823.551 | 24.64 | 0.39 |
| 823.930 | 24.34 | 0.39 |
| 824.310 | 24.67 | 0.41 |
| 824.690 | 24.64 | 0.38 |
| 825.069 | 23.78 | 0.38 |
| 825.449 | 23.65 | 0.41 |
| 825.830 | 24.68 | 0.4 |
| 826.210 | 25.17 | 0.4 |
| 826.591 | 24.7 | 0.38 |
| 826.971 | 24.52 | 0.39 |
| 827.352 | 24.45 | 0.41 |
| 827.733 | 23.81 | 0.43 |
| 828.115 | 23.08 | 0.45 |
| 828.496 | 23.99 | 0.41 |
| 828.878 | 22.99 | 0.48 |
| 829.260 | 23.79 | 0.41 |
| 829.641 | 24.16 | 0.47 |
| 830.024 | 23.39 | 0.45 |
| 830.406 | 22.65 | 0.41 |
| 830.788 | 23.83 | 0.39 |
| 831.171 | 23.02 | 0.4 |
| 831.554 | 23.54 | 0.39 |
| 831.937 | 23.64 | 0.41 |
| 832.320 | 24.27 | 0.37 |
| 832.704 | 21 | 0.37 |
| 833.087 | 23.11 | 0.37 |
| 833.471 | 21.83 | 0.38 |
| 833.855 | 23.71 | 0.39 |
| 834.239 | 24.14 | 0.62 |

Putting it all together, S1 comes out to 24.3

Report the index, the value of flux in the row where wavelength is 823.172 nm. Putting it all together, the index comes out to 24.23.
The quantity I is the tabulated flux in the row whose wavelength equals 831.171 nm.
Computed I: 23.02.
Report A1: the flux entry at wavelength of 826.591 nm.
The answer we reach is 24.7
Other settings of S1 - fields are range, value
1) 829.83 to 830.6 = 23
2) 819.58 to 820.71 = 22.7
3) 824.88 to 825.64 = 23.7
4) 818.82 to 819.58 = 20.5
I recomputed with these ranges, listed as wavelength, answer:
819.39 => 17.58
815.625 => 24.76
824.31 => 24.67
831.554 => 23.54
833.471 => 21.83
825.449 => 23.65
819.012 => 23.34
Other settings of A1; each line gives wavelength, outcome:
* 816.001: 23.99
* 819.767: 21.11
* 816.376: 24.24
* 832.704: 21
